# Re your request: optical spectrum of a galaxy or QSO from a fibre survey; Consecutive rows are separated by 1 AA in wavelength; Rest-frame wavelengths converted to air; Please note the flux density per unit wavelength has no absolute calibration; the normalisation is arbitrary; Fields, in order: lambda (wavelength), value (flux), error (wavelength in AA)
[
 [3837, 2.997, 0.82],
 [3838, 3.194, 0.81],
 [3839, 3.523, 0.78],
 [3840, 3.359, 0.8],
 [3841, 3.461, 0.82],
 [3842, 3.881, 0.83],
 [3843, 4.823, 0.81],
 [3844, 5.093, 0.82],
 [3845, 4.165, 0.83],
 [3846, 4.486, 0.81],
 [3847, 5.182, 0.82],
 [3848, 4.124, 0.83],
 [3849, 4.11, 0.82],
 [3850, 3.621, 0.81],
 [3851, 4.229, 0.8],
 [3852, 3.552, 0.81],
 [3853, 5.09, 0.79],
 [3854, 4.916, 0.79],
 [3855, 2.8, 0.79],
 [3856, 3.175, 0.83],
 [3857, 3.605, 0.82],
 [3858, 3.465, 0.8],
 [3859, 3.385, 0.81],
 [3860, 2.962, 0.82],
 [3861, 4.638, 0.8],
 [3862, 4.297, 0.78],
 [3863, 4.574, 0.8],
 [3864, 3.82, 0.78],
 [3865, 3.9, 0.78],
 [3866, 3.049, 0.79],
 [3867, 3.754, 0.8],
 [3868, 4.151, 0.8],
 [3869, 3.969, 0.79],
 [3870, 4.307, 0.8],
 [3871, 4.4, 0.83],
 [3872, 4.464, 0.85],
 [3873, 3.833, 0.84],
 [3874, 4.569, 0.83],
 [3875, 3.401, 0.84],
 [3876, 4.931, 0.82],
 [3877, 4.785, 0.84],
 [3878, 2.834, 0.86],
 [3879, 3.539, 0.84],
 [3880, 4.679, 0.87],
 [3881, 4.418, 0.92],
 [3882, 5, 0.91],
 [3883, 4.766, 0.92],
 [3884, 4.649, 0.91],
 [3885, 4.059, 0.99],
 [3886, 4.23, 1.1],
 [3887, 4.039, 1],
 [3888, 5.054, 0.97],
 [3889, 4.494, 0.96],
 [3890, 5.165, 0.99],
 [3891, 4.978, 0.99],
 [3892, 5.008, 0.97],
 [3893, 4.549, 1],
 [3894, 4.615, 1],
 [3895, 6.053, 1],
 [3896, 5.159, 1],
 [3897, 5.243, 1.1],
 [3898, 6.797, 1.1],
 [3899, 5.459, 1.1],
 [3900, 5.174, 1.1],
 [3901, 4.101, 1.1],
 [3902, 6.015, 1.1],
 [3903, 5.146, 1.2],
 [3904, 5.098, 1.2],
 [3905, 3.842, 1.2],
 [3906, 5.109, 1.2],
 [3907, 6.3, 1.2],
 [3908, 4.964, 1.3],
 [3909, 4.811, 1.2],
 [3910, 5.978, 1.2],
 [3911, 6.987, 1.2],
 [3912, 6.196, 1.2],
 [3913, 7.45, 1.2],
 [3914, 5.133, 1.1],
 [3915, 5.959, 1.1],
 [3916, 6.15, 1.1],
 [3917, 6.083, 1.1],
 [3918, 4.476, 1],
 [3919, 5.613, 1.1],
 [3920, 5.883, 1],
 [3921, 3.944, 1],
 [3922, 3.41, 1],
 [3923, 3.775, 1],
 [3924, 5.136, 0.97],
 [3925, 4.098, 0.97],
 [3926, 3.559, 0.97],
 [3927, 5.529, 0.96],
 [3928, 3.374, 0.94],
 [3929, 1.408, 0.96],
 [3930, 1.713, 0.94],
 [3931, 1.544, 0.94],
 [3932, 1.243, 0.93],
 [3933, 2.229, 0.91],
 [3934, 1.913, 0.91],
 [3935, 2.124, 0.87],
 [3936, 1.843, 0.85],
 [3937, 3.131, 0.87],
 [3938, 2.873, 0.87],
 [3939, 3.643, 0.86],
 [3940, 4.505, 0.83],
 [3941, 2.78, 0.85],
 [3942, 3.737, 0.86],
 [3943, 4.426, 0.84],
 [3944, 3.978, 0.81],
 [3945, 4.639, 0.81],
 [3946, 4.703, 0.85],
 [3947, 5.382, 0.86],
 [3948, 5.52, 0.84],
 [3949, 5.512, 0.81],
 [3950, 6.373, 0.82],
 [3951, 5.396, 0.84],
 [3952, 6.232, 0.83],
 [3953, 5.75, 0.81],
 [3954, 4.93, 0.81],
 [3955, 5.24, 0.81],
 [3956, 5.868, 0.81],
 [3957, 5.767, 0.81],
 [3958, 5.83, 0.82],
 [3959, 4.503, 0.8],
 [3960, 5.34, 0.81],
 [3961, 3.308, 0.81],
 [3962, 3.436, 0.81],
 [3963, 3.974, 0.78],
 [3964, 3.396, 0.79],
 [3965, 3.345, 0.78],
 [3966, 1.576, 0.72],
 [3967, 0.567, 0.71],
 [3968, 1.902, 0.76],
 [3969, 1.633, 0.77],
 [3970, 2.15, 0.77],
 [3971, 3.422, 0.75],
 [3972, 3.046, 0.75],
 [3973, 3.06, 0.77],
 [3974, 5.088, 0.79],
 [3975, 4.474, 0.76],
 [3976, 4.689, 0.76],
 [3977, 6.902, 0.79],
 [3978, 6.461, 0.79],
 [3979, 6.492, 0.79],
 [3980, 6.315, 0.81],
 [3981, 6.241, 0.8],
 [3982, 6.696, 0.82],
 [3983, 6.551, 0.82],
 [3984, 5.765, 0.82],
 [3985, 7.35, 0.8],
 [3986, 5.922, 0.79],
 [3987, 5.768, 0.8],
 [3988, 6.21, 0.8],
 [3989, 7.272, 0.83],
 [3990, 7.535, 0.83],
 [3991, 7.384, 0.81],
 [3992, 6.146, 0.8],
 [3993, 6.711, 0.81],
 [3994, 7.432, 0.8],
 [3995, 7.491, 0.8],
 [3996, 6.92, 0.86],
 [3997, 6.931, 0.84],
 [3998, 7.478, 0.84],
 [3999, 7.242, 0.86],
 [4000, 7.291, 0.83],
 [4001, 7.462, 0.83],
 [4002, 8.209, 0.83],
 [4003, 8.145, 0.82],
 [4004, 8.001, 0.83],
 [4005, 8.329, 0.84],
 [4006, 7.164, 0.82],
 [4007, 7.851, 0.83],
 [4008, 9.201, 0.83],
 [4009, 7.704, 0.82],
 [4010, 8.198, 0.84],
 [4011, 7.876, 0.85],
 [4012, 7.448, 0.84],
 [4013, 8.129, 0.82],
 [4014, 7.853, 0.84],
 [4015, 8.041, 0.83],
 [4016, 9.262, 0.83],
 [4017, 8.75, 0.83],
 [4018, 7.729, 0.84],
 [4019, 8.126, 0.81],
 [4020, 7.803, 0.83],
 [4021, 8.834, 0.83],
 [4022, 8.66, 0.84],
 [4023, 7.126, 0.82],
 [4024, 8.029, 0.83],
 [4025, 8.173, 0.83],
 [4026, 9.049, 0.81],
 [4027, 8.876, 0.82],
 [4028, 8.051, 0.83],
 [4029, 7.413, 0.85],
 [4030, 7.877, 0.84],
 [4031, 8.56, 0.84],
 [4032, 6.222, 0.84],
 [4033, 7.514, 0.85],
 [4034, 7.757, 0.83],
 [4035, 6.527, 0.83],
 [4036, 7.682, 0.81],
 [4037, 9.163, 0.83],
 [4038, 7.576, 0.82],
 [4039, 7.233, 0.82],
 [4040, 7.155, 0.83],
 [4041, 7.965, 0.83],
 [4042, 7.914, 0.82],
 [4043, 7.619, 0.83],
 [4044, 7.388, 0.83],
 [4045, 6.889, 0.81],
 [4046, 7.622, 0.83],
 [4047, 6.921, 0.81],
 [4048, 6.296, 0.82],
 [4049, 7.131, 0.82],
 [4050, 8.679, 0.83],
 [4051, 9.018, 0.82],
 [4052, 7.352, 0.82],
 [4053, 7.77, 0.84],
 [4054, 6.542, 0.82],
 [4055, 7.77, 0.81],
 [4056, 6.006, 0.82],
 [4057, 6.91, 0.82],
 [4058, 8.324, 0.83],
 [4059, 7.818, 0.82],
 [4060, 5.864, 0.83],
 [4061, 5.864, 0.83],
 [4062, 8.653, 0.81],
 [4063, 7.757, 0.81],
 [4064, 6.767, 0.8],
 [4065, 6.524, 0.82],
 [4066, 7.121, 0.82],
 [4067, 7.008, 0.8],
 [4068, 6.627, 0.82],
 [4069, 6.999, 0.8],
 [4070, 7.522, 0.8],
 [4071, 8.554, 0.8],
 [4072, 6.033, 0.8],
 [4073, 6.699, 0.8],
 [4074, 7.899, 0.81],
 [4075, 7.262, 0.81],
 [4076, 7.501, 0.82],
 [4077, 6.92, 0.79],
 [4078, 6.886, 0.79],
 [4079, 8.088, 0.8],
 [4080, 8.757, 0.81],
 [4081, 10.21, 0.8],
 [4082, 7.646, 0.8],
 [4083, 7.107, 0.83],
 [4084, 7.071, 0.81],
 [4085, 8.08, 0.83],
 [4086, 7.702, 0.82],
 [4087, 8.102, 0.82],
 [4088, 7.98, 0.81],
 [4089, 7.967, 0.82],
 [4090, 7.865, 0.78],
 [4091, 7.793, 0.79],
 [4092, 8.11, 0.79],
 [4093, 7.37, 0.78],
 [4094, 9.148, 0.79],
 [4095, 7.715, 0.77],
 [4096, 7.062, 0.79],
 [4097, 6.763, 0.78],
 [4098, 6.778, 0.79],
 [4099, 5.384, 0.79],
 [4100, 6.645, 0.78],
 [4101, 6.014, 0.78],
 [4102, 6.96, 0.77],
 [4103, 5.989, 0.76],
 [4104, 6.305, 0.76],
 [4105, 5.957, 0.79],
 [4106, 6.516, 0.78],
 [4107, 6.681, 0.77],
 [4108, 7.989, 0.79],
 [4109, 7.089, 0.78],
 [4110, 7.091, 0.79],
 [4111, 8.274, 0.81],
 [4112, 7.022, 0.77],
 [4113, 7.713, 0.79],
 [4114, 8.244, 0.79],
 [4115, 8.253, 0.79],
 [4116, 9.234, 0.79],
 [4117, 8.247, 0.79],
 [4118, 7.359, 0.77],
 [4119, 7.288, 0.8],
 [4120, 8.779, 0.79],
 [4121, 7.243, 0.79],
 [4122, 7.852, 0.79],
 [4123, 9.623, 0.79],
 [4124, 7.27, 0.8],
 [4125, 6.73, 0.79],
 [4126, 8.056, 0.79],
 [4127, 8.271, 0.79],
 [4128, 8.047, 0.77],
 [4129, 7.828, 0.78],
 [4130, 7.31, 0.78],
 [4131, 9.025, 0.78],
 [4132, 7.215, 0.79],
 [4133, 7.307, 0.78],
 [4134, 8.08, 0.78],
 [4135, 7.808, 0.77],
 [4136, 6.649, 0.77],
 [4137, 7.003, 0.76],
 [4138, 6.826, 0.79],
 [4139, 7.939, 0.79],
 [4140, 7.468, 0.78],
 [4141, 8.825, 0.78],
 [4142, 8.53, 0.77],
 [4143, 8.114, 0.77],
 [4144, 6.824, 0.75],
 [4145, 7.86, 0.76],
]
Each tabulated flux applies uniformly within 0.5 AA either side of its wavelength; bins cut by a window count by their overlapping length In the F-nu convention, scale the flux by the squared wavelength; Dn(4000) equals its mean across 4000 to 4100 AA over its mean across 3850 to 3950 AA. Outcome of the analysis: 1.9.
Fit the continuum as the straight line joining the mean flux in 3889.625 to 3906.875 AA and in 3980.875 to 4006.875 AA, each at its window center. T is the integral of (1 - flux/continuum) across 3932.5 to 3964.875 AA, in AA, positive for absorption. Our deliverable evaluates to 9.9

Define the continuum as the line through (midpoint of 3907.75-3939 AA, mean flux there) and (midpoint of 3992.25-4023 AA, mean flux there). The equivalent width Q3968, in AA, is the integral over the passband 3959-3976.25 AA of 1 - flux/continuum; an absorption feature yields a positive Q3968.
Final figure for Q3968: 8.1 AA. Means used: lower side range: 4.13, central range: 3.22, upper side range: 7.85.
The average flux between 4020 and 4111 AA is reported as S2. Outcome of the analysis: 7.45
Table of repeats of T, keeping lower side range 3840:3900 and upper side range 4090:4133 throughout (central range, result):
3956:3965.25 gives 1.8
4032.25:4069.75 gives -3.6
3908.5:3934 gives 2.8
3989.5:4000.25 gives -2.1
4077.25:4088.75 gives -1.3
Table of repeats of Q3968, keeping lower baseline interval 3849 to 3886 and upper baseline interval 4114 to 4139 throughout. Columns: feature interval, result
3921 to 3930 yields 2.2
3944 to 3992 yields 4.5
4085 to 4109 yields 0.6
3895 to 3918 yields -4.8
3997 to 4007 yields -2.8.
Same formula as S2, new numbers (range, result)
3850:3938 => 4.35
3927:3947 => 3.06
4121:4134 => 7.86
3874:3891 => 4.4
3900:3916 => 5.55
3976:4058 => 7.48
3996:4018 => 7.9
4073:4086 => 7.74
